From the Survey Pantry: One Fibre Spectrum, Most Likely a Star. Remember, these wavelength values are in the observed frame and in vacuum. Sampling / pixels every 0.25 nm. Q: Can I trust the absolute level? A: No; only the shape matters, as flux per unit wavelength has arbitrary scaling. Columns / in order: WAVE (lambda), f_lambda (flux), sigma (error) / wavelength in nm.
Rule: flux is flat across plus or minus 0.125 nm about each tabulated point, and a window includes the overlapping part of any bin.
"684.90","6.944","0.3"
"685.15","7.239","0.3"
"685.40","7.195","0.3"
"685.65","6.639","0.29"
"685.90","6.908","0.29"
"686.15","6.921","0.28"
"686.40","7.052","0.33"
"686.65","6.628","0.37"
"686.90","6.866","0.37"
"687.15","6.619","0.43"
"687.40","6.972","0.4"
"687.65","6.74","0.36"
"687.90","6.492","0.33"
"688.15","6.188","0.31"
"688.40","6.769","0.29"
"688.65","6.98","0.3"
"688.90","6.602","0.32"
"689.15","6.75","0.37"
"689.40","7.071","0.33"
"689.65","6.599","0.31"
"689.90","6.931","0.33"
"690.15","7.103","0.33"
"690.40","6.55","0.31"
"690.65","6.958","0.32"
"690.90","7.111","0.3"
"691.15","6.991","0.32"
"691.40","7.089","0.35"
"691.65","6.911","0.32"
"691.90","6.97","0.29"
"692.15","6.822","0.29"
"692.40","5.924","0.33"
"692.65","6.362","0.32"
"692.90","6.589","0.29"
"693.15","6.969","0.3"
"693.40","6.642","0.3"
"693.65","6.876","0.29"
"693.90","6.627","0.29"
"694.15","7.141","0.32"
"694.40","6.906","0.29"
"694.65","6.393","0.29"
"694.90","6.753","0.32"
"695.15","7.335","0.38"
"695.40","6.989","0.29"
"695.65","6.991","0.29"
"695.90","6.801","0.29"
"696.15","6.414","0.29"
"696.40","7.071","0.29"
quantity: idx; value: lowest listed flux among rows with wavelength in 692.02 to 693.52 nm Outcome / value 5.924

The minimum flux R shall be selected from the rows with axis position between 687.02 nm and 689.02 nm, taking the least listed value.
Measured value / 6.188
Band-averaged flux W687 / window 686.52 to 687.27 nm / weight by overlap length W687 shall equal 6.71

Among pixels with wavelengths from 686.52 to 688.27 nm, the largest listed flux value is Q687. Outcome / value 6.972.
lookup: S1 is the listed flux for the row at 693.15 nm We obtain 6.969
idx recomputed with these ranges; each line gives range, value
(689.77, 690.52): 6.55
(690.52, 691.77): 6.911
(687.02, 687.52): 6.619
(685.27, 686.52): 6.639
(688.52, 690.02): 6.599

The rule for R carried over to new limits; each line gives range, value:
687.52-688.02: 6.492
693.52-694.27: 6.627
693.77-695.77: 6.393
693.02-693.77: 6.642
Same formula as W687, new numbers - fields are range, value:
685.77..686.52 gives 6.96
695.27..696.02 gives 6.93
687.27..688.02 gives 6.74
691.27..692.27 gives 6.95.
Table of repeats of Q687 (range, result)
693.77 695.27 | 7.335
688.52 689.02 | 6.98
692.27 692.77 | 6.362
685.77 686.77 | 7.052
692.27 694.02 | 6.969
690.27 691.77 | 7.111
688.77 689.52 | 7.071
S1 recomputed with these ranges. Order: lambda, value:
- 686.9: 6.866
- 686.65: 6.628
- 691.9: 6.97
